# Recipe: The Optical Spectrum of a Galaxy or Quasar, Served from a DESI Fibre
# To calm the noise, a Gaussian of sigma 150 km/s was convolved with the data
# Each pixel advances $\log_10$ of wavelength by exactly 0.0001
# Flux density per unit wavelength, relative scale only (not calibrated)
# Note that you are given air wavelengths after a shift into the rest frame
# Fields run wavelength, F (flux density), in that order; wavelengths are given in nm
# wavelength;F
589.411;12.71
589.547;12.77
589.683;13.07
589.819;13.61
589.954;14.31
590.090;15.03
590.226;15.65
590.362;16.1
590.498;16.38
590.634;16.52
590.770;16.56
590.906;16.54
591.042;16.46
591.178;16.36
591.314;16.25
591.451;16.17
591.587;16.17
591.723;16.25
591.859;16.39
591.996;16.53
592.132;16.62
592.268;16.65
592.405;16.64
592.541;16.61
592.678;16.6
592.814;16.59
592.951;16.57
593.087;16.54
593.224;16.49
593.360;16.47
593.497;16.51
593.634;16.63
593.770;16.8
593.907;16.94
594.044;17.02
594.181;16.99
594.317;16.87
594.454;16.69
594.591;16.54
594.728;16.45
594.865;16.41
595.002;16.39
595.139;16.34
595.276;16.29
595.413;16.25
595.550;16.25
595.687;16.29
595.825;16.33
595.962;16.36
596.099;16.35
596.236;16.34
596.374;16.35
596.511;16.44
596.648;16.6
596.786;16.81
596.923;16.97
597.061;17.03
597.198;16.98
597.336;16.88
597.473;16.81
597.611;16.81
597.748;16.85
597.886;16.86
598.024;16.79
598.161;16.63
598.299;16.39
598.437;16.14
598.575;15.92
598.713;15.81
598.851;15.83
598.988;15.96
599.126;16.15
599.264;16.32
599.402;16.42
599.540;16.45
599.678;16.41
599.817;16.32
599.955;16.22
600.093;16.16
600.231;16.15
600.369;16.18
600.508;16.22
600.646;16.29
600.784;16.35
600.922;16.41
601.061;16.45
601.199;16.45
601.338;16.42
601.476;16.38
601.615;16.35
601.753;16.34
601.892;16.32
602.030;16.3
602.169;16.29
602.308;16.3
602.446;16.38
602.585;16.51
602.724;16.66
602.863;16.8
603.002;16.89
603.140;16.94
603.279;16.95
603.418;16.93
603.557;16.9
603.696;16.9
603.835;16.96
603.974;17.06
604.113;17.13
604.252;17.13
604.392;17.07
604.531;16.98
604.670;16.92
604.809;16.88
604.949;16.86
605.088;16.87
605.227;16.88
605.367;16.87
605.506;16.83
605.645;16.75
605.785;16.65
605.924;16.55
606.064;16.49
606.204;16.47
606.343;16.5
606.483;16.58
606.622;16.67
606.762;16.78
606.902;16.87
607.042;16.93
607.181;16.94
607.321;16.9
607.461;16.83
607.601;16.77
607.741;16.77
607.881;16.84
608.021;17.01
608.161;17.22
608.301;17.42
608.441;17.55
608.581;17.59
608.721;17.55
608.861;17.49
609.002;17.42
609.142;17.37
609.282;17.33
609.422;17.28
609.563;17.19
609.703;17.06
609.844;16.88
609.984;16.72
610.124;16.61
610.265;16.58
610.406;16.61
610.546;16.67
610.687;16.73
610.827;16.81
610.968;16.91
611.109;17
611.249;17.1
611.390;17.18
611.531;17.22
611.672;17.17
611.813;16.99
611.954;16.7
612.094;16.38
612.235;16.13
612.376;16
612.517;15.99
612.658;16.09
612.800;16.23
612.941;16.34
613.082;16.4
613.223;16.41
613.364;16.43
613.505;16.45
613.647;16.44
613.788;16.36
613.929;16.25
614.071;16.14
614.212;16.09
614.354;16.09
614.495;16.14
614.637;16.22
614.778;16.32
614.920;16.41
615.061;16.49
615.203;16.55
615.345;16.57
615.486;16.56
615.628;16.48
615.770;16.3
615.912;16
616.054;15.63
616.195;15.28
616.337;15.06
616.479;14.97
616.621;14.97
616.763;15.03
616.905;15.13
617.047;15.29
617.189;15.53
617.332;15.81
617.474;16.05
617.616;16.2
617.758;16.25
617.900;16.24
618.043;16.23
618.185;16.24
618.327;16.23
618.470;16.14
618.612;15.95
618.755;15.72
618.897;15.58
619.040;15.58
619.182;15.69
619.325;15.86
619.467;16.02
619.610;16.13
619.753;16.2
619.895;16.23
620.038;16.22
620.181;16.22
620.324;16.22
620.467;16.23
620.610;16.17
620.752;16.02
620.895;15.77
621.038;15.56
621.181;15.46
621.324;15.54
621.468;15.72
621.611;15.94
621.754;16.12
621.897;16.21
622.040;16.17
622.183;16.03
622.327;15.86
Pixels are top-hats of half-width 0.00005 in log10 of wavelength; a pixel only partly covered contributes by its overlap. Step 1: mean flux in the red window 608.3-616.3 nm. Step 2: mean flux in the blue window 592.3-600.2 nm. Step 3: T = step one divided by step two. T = 1.01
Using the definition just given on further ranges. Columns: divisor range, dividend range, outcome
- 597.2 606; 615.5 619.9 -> 0.95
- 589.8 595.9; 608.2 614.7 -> 1.02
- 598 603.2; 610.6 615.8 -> 1.01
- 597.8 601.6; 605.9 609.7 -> 1.04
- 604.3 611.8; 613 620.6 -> 0.95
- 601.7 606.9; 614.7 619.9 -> 0.95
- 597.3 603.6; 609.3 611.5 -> 1.03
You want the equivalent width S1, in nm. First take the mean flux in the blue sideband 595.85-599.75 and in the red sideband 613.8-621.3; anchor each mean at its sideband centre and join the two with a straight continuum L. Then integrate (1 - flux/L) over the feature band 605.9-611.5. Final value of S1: -0.26 nm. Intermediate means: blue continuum 16.5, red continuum 16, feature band 17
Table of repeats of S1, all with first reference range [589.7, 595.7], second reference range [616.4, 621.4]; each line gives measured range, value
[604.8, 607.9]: -0.13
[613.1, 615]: -0.04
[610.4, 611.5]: -0.06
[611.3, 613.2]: -0.07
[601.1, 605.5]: -0.17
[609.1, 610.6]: -0.09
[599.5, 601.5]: -0.02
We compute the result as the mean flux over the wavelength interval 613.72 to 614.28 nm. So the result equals 16.2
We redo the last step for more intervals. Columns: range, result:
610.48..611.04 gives 16.8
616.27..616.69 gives 15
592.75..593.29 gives 16.5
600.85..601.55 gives 16.4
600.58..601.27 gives 16.4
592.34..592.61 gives 16.6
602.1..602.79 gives 16.4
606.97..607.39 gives 16.9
